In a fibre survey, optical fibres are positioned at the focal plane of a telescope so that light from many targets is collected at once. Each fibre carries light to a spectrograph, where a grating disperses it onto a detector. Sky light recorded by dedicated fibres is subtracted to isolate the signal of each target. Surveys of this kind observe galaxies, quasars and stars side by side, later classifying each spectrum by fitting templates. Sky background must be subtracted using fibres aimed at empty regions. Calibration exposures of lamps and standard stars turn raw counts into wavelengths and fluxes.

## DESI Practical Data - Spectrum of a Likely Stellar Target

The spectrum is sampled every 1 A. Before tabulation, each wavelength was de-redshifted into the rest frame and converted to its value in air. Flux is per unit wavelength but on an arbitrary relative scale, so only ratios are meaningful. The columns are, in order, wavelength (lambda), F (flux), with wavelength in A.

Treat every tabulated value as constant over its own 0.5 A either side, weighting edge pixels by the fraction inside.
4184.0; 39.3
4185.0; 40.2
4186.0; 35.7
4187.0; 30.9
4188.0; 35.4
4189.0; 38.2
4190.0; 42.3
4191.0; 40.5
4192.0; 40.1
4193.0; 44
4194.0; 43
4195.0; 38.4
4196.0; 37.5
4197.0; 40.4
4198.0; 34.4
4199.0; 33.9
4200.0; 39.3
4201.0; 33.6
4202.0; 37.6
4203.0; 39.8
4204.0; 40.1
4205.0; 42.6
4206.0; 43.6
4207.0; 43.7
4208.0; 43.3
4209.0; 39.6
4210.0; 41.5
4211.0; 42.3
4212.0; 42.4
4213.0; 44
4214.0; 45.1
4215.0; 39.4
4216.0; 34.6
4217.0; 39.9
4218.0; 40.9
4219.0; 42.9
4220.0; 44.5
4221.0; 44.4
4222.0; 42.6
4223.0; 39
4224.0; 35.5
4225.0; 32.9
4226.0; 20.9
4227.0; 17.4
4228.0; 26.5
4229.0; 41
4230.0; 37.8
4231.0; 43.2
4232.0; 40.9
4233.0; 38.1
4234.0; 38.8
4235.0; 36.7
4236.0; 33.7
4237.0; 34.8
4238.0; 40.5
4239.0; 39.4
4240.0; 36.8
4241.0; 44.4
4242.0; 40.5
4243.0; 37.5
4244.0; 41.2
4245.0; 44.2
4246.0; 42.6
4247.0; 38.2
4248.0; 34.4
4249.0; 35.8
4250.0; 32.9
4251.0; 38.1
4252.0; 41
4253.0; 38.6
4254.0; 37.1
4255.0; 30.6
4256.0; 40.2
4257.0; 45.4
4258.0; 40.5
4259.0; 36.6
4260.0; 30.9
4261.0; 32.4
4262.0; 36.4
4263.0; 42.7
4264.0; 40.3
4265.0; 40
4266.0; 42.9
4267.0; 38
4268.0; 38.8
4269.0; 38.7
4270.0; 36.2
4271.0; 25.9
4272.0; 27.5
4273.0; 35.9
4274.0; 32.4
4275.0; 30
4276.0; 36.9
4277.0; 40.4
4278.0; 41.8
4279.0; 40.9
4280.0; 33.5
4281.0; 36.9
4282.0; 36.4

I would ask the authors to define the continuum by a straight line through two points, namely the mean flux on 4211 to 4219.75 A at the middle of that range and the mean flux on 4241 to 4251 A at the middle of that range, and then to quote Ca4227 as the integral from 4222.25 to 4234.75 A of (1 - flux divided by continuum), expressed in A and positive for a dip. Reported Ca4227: 1.8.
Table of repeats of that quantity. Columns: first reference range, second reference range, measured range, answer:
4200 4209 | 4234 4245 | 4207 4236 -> 0.89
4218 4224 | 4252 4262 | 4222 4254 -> 2.08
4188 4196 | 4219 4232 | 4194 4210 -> -0.15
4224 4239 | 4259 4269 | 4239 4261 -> -1.07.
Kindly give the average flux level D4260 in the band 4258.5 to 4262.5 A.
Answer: 34.1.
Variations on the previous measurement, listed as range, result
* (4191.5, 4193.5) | 42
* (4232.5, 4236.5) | 36.8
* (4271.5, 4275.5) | 31.4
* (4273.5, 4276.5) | 33.1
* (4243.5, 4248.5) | 40.1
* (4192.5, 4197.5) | 40.7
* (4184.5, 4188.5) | 35.5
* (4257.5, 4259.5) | 38.5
